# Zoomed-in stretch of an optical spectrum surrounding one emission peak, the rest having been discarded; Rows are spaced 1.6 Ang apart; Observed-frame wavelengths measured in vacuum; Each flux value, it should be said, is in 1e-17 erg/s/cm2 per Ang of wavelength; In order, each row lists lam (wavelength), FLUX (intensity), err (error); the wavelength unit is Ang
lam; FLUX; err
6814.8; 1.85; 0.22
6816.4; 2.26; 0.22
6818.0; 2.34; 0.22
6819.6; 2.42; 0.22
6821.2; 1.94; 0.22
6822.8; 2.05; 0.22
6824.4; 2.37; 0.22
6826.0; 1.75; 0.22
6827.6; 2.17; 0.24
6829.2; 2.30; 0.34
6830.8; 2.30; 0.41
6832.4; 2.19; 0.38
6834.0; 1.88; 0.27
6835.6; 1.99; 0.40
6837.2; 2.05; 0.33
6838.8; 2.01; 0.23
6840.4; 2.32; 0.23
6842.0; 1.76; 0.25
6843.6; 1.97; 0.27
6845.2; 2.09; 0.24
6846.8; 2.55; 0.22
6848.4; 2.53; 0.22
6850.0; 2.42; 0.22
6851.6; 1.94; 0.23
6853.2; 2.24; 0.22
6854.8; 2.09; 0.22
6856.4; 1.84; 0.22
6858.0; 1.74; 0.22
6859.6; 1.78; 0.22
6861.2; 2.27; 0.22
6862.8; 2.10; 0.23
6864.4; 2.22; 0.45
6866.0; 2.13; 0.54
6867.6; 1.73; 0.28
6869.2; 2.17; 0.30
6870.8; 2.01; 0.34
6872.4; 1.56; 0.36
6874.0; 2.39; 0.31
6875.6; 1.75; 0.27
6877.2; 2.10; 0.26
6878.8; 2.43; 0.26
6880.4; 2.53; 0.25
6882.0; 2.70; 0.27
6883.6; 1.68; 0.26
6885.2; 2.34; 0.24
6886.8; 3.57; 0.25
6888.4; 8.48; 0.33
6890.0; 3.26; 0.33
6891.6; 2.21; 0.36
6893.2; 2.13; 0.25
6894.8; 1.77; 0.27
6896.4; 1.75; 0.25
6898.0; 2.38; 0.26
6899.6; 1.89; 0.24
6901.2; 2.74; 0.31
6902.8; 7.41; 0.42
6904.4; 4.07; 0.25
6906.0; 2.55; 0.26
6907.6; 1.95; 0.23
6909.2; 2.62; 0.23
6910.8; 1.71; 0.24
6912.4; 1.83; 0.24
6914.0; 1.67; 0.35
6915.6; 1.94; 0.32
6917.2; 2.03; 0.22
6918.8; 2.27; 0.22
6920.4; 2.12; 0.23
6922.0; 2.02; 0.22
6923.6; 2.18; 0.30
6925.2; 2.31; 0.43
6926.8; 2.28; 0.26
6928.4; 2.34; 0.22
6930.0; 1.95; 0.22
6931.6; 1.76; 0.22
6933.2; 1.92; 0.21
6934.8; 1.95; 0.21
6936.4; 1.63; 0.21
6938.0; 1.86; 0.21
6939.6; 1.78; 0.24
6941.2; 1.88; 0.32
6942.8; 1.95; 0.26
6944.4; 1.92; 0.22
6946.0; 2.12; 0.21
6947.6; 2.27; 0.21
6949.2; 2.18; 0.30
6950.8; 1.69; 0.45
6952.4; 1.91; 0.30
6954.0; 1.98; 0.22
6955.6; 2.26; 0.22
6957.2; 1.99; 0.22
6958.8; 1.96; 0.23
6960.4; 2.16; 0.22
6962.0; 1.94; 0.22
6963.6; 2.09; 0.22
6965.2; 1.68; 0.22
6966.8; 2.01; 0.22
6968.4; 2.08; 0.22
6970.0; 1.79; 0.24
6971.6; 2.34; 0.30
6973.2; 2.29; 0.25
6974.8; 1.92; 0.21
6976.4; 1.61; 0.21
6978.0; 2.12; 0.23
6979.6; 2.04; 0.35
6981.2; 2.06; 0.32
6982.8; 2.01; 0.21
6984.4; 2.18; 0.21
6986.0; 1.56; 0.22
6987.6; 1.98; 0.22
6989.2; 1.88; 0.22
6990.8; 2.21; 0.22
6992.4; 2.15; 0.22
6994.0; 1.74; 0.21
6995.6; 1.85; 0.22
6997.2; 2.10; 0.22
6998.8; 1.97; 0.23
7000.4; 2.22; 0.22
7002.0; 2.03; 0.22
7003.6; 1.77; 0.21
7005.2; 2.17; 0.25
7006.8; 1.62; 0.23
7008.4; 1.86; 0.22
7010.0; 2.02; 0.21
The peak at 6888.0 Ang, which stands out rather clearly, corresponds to [S II]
